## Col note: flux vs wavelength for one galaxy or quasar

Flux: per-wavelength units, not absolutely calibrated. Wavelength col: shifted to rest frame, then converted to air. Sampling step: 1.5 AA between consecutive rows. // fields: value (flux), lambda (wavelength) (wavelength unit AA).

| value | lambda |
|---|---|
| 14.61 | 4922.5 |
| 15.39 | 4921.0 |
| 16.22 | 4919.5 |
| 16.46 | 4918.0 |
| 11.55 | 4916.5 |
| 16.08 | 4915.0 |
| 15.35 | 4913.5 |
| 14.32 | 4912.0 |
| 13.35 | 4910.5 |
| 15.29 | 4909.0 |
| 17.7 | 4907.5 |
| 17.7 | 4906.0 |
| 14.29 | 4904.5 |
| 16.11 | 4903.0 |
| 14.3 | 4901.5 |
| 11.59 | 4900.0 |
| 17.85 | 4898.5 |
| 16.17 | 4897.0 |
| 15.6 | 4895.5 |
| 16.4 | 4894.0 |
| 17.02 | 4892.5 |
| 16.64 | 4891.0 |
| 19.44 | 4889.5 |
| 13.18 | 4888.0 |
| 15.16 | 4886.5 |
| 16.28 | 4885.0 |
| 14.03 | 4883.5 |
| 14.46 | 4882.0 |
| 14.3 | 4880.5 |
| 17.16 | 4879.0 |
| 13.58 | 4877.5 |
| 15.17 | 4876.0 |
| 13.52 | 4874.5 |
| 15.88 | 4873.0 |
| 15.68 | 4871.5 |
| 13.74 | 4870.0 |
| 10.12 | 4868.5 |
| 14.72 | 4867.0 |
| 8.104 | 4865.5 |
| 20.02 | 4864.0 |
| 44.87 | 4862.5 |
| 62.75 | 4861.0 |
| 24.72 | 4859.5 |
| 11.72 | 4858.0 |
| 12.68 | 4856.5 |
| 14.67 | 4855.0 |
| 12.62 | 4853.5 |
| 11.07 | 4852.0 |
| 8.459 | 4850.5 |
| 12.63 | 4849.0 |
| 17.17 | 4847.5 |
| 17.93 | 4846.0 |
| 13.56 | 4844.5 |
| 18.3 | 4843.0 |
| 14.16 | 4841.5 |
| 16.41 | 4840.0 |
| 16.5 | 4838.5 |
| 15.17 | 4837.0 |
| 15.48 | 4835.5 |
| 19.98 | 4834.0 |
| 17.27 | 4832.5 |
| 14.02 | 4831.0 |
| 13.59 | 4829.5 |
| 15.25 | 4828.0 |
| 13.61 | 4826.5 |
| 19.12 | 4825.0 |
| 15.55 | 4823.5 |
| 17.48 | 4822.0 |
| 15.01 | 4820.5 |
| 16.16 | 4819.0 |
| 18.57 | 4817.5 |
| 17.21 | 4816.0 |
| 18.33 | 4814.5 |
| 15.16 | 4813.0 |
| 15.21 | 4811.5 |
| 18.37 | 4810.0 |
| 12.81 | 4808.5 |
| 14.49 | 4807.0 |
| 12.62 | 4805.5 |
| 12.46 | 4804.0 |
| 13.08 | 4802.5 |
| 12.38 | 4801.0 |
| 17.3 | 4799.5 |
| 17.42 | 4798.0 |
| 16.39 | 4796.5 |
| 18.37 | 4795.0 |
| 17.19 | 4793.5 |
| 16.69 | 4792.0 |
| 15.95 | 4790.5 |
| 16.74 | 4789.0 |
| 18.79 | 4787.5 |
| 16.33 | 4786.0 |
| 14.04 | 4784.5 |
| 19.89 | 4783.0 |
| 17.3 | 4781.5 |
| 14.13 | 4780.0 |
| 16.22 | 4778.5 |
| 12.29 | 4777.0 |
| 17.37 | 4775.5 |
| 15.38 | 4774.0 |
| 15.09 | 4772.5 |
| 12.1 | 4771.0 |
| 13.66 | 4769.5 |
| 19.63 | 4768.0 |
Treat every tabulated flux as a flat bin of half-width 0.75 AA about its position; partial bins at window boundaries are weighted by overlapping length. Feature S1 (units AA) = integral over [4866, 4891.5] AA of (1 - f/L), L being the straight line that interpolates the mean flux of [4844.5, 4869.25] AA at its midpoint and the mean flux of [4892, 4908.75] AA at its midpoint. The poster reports 3.7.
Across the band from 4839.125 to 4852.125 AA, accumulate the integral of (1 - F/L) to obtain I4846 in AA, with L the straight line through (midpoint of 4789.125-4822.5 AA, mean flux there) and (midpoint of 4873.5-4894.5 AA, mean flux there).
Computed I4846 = 0.9 AA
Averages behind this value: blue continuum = 15.9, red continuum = 15.4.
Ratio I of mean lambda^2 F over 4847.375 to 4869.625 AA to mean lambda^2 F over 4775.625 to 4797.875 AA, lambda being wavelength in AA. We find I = 1.19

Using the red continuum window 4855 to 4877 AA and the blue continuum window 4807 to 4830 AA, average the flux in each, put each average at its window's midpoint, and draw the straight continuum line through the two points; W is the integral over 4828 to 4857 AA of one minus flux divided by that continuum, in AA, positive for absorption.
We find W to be 5.0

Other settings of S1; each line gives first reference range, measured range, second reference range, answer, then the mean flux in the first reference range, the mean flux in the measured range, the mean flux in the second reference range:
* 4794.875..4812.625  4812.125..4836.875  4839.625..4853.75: -2.9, 15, 16.3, 14.2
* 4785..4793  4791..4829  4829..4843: 1.4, 16.8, 15.8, 16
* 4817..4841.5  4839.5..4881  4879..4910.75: -3.9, 16.1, 17.4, 15.6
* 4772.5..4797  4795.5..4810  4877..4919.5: 1.5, 16.4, 14.6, 15.4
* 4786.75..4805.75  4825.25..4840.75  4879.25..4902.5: -0.1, 15.9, 15.8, 15.5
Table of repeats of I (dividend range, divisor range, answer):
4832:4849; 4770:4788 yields 1.07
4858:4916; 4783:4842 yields 1.12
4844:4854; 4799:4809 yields 1.01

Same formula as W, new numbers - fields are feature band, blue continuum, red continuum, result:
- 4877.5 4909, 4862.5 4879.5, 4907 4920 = -0.74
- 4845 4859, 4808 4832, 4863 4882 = 1.67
